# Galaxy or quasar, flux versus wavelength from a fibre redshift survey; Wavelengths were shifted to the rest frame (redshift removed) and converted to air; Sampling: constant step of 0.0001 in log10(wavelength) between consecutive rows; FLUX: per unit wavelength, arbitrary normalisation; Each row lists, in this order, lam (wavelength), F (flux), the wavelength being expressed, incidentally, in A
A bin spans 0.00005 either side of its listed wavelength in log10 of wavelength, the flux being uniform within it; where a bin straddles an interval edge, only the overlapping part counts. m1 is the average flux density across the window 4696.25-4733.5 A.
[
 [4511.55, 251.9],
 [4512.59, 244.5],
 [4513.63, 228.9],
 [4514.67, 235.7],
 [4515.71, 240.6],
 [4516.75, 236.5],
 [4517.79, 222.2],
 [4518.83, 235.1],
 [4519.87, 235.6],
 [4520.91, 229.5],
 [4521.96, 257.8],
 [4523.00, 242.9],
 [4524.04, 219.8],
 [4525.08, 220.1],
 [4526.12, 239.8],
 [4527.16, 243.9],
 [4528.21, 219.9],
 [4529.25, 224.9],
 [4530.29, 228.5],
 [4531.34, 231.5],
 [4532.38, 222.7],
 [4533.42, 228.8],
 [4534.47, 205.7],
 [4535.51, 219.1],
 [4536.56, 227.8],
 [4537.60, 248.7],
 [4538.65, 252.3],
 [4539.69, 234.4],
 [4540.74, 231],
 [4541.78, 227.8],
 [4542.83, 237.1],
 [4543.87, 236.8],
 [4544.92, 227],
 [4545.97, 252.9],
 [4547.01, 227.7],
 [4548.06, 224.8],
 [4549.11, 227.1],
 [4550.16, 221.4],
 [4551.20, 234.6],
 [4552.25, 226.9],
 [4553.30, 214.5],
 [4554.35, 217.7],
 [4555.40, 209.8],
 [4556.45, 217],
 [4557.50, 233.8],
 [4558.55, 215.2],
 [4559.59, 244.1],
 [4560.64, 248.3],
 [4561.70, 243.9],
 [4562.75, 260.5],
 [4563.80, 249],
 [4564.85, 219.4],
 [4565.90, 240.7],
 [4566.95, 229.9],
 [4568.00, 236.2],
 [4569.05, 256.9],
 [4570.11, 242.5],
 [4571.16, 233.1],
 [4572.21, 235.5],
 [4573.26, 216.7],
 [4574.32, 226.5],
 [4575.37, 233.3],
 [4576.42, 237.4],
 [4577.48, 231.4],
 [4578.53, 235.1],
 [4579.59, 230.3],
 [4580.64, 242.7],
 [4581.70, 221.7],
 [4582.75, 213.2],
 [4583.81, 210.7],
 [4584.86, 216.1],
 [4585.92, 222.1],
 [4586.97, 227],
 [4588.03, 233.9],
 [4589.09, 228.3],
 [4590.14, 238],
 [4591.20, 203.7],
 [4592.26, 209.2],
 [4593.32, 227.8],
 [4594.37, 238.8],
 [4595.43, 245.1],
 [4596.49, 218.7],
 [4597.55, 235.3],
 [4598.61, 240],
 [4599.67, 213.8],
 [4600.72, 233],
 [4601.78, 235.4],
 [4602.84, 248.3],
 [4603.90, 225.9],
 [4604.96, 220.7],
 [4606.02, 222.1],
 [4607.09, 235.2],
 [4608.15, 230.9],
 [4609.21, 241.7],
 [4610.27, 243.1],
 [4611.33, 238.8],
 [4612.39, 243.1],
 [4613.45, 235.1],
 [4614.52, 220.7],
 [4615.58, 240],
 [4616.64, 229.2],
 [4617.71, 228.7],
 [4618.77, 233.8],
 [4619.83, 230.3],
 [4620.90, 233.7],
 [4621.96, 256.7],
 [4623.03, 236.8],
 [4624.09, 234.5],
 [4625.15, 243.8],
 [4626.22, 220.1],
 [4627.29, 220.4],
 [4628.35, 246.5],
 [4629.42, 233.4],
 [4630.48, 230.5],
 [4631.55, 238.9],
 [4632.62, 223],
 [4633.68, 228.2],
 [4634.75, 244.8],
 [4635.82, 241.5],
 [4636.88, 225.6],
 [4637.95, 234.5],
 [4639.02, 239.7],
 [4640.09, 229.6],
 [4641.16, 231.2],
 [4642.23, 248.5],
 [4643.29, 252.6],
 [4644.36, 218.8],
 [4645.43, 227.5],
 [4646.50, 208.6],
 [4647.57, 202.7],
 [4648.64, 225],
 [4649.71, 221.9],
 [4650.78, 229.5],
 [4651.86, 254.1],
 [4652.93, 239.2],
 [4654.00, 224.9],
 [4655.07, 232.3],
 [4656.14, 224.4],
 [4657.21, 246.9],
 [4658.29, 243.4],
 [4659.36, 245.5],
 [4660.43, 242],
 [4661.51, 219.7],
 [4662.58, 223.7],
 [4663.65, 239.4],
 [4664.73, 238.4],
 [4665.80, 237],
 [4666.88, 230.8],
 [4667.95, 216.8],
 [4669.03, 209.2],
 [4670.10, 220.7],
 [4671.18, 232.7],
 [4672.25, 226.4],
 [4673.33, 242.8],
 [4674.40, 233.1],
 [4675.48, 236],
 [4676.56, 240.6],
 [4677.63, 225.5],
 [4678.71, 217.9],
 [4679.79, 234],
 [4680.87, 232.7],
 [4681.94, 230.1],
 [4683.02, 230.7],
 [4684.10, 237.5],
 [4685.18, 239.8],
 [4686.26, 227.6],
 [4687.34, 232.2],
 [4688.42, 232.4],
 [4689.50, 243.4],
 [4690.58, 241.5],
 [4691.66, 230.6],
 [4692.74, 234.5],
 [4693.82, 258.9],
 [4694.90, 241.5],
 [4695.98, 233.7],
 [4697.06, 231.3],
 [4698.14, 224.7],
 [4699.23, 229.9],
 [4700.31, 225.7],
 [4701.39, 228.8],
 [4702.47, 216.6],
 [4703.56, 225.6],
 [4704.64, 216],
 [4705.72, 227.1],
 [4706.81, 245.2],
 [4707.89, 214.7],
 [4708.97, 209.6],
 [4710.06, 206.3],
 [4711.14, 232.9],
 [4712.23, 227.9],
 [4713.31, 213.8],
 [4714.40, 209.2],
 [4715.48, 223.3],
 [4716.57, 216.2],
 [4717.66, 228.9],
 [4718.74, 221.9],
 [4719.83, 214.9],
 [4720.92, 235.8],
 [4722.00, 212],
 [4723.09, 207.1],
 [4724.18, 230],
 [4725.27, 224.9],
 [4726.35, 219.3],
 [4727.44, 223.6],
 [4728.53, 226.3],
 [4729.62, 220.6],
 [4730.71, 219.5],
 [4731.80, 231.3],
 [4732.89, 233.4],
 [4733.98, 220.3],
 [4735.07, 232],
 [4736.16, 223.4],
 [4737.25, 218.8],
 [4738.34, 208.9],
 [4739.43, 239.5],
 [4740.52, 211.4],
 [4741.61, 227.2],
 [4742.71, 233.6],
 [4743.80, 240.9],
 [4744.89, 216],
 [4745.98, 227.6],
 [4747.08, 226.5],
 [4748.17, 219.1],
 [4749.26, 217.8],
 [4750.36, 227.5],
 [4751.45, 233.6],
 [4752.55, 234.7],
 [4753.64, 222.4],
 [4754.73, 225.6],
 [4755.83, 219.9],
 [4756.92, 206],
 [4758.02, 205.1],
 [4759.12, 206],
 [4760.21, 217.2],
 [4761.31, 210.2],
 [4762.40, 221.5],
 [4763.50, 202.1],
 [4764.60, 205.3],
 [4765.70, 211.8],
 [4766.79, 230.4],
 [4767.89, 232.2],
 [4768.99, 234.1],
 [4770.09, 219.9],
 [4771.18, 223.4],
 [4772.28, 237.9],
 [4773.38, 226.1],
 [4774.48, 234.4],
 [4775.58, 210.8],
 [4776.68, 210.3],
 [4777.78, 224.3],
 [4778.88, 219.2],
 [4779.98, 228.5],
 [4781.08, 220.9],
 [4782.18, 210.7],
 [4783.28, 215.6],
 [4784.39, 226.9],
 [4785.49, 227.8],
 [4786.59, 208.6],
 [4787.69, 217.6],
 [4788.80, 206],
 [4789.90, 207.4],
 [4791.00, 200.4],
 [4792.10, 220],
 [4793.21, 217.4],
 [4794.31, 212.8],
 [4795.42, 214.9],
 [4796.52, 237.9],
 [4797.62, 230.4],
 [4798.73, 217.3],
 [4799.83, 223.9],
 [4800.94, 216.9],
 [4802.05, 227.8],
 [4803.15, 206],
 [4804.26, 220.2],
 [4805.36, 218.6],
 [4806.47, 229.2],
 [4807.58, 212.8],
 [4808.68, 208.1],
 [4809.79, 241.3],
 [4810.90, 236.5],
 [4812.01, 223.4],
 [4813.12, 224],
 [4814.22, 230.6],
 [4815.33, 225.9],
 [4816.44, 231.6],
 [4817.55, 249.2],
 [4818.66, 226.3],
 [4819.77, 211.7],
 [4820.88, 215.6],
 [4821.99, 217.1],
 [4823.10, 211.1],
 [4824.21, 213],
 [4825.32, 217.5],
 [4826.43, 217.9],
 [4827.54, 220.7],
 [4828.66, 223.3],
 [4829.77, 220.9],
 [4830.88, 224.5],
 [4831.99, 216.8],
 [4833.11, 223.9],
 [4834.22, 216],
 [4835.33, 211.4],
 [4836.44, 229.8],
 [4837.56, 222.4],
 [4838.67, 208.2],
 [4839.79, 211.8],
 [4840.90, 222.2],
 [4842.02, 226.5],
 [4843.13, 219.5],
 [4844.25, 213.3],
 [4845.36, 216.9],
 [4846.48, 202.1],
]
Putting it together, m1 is 223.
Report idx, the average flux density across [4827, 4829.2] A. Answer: 221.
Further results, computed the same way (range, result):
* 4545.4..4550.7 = 231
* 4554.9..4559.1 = 220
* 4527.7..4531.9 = 226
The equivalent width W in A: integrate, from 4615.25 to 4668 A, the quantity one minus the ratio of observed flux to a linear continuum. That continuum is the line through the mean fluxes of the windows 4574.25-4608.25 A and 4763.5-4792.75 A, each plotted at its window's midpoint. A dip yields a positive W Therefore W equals -1.70 A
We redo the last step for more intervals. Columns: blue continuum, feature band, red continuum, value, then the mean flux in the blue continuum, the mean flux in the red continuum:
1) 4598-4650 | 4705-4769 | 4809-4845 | 1.39 A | 233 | 222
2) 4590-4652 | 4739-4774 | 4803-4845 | 0.38 A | 232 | 221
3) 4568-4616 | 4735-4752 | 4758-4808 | -0.29 A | 231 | 219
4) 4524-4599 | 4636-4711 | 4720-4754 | -1.38 A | 230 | 225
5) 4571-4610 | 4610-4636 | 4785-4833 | -0.85 A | 229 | 221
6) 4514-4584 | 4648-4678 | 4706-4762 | -0.85 A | 232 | 222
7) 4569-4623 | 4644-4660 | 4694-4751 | -0.14 A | 231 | 224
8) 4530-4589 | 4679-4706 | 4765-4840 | -0.82 A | 231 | 221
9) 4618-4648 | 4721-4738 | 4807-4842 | 0.31 A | 233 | 222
